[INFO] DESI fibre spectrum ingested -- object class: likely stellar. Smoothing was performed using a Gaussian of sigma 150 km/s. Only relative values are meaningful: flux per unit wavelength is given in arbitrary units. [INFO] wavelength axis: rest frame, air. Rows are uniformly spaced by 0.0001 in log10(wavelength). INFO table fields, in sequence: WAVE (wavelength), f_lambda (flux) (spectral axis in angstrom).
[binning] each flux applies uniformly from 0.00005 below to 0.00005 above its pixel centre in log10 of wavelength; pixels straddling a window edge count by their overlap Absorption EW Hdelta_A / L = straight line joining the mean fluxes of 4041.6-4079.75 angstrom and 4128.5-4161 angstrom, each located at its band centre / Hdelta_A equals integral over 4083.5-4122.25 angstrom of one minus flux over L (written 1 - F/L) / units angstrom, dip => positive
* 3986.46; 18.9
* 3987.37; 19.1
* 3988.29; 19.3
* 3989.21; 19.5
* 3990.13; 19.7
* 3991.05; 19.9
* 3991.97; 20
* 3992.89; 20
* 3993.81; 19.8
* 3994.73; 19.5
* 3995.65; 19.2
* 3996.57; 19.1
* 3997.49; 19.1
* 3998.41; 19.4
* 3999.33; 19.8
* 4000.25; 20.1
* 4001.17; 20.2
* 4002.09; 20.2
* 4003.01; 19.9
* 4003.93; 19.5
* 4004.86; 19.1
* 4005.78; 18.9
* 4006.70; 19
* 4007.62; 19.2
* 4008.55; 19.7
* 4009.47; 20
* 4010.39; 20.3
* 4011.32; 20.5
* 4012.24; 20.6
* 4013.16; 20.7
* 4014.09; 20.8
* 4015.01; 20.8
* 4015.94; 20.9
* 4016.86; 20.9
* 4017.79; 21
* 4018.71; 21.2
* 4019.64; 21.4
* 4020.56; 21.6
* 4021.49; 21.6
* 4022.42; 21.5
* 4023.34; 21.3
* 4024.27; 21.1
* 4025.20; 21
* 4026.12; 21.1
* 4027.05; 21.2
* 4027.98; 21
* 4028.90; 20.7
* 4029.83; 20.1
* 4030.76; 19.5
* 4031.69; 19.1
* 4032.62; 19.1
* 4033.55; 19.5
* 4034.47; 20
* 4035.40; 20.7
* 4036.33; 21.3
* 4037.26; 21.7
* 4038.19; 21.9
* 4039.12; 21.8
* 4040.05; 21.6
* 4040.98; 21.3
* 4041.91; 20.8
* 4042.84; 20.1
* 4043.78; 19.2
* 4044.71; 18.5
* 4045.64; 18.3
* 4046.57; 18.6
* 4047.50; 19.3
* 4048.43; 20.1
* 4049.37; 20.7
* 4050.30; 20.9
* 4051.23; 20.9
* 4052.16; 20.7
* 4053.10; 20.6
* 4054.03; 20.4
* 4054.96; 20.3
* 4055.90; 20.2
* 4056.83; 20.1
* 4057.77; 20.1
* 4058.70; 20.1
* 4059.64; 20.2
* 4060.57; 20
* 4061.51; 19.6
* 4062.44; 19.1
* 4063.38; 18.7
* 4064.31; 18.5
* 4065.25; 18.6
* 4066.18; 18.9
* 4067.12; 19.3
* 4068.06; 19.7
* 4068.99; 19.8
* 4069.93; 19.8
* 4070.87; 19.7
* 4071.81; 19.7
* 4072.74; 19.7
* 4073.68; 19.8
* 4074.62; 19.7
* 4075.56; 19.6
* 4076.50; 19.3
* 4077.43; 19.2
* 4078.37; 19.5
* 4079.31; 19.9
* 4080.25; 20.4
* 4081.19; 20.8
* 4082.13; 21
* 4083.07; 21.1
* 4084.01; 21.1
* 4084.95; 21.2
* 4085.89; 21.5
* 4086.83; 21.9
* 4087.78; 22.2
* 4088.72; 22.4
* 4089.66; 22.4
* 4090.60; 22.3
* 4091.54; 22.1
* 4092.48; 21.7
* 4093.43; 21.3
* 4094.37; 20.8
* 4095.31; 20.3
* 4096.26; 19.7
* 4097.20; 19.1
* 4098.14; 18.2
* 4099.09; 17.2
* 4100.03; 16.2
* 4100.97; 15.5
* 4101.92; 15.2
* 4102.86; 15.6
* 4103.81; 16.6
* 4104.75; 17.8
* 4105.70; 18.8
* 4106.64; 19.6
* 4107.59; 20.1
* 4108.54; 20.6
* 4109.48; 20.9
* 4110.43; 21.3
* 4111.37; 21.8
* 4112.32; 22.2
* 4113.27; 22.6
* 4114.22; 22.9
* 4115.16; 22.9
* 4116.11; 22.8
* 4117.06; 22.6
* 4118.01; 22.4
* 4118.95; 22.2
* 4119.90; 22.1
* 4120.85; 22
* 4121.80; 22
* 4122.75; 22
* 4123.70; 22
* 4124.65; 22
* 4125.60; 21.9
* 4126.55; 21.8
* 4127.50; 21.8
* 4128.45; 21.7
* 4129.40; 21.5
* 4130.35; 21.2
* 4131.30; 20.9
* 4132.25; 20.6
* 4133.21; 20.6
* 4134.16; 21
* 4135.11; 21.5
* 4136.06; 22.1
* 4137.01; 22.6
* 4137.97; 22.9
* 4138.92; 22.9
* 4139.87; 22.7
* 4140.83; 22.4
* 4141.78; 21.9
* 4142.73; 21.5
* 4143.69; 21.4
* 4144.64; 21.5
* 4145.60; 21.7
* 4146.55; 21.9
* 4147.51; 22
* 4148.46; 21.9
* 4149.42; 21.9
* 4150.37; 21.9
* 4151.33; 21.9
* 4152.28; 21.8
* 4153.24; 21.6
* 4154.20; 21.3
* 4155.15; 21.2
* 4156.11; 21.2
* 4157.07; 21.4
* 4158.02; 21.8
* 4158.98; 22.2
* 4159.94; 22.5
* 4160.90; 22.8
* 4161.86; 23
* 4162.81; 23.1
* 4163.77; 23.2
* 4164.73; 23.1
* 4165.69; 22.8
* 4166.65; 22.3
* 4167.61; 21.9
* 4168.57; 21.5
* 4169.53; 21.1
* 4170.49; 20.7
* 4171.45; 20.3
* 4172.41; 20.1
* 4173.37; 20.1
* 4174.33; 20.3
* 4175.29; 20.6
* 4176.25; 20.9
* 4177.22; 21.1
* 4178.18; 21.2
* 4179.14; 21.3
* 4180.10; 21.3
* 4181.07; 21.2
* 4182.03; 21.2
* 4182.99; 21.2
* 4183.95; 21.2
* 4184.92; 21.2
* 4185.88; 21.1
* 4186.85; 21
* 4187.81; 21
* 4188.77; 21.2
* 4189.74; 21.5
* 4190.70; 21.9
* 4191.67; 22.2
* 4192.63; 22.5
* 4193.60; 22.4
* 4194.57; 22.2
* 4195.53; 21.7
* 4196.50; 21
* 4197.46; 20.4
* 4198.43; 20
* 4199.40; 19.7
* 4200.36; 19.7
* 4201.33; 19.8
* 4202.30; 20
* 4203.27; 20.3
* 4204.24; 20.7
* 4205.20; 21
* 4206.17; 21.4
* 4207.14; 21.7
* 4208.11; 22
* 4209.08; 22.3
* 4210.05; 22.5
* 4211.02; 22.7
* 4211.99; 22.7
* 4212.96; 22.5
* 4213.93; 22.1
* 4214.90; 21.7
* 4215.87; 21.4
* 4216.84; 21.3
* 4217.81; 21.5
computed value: 0.4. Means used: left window 19.7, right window 21.8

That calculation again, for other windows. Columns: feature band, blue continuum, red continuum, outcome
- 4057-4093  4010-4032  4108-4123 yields 2.1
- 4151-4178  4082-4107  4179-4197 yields -0.7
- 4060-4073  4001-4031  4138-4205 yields 0.9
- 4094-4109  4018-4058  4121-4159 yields 2.2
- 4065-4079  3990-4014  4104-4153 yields 0.9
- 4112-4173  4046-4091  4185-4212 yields -3.3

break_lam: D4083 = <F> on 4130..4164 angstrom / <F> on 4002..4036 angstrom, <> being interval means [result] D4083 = 1.07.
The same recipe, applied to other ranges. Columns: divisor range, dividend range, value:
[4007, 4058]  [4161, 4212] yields 1.04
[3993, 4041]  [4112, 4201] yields 1.06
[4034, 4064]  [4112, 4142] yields 1.09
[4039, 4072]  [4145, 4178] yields 1.09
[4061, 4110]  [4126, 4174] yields 1.11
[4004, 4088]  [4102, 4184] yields 1.06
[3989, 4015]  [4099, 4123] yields 1.02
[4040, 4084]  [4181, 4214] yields 1.07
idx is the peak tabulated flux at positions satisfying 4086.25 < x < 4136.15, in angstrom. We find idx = 22.9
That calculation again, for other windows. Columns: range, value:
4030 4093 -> 22.4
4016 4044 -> 21.9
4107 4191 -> 23.2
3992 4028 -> 21.6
